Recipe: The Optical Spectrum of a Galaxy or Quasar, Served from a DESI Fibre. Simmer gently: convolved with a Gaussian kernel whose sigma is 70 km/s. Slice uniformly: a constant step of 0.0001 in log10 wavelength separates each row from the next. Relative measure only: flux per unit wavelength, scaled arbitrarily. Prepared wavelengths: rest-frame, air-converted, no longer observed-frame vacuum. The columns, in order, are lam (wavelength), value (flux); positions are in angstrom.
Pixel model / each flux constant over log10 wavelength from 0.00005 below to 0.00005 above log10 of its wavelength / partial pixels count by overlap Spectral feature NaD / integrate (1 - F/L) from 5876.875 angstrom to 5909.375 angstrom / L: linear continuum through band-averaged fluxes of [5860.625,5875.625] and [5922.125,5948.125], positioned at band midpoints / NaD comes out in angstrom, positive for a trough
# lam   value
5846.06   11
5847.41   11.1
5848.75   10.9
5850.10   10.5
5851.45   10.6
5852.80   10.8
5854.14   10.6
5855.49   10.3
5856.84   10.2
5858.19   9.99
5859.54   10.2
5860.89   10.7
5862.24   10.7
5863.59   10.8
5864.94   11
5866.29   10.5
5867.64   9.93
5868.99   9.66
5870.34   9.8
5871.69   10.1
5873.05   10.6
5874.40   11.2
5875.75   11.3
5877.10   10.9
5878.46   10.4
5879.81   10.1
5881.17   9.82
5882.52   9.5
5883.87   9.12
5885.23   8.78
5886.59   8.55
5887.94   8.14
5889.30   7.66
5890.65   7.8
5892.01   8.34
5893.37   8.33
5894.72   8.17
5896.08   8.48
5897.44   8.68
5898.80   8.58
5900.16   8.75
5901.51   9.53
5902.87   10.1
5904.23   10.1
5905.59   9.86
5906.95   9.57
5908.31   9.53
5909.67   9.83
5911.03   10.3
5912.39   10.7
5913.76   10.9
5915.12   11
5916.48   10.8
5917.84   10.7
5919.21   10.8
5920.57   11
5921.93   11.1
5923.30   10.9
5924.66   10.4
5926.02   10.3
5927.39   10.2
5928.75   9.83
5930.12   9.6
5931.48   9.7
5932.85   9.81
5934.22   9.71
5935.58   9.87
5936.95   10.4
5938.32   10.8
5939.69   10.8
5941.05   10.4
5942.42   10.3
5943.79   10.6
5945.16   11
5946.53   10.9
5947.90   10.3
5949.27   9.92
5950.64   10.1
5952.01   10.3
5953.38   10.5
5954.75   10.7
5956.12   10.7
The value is 4.1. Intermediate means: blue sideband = 10.5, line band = 9.1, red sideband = 10.3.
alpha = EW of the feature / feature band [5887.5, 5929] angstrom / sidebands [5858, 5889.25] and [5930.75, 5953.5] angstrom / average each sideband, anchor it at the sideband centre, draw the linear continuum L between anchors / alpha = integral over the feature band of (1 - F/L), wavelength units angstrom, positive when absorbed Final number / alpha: 1.9 angstrom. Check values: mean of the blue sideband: 10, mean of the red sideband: 10.3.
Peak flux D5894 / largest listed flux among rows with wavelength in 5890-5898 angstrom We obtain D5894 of 8.68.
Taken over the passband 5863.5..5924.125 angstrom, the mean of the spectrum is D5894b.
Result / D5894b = 9.81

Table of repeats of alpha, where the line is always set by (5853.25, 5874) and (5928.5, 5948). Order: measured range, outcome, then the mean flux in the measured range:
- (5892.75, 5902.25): 1.5 angstrom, 8.66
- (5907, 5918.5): -0.1 angstrom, 10.4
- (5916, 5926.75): -0.5 angstrom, 10.7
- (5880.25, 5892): 1.9 angstrom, 8.68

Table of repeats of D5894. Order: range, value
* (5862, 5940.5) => 11.3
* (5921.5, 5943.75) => 11.1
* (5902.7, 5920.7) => 11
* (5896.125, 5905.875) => 10.1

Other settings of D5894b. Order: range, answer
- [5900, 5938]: 10.2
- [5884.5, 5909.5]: 8.85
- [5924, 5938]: 10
